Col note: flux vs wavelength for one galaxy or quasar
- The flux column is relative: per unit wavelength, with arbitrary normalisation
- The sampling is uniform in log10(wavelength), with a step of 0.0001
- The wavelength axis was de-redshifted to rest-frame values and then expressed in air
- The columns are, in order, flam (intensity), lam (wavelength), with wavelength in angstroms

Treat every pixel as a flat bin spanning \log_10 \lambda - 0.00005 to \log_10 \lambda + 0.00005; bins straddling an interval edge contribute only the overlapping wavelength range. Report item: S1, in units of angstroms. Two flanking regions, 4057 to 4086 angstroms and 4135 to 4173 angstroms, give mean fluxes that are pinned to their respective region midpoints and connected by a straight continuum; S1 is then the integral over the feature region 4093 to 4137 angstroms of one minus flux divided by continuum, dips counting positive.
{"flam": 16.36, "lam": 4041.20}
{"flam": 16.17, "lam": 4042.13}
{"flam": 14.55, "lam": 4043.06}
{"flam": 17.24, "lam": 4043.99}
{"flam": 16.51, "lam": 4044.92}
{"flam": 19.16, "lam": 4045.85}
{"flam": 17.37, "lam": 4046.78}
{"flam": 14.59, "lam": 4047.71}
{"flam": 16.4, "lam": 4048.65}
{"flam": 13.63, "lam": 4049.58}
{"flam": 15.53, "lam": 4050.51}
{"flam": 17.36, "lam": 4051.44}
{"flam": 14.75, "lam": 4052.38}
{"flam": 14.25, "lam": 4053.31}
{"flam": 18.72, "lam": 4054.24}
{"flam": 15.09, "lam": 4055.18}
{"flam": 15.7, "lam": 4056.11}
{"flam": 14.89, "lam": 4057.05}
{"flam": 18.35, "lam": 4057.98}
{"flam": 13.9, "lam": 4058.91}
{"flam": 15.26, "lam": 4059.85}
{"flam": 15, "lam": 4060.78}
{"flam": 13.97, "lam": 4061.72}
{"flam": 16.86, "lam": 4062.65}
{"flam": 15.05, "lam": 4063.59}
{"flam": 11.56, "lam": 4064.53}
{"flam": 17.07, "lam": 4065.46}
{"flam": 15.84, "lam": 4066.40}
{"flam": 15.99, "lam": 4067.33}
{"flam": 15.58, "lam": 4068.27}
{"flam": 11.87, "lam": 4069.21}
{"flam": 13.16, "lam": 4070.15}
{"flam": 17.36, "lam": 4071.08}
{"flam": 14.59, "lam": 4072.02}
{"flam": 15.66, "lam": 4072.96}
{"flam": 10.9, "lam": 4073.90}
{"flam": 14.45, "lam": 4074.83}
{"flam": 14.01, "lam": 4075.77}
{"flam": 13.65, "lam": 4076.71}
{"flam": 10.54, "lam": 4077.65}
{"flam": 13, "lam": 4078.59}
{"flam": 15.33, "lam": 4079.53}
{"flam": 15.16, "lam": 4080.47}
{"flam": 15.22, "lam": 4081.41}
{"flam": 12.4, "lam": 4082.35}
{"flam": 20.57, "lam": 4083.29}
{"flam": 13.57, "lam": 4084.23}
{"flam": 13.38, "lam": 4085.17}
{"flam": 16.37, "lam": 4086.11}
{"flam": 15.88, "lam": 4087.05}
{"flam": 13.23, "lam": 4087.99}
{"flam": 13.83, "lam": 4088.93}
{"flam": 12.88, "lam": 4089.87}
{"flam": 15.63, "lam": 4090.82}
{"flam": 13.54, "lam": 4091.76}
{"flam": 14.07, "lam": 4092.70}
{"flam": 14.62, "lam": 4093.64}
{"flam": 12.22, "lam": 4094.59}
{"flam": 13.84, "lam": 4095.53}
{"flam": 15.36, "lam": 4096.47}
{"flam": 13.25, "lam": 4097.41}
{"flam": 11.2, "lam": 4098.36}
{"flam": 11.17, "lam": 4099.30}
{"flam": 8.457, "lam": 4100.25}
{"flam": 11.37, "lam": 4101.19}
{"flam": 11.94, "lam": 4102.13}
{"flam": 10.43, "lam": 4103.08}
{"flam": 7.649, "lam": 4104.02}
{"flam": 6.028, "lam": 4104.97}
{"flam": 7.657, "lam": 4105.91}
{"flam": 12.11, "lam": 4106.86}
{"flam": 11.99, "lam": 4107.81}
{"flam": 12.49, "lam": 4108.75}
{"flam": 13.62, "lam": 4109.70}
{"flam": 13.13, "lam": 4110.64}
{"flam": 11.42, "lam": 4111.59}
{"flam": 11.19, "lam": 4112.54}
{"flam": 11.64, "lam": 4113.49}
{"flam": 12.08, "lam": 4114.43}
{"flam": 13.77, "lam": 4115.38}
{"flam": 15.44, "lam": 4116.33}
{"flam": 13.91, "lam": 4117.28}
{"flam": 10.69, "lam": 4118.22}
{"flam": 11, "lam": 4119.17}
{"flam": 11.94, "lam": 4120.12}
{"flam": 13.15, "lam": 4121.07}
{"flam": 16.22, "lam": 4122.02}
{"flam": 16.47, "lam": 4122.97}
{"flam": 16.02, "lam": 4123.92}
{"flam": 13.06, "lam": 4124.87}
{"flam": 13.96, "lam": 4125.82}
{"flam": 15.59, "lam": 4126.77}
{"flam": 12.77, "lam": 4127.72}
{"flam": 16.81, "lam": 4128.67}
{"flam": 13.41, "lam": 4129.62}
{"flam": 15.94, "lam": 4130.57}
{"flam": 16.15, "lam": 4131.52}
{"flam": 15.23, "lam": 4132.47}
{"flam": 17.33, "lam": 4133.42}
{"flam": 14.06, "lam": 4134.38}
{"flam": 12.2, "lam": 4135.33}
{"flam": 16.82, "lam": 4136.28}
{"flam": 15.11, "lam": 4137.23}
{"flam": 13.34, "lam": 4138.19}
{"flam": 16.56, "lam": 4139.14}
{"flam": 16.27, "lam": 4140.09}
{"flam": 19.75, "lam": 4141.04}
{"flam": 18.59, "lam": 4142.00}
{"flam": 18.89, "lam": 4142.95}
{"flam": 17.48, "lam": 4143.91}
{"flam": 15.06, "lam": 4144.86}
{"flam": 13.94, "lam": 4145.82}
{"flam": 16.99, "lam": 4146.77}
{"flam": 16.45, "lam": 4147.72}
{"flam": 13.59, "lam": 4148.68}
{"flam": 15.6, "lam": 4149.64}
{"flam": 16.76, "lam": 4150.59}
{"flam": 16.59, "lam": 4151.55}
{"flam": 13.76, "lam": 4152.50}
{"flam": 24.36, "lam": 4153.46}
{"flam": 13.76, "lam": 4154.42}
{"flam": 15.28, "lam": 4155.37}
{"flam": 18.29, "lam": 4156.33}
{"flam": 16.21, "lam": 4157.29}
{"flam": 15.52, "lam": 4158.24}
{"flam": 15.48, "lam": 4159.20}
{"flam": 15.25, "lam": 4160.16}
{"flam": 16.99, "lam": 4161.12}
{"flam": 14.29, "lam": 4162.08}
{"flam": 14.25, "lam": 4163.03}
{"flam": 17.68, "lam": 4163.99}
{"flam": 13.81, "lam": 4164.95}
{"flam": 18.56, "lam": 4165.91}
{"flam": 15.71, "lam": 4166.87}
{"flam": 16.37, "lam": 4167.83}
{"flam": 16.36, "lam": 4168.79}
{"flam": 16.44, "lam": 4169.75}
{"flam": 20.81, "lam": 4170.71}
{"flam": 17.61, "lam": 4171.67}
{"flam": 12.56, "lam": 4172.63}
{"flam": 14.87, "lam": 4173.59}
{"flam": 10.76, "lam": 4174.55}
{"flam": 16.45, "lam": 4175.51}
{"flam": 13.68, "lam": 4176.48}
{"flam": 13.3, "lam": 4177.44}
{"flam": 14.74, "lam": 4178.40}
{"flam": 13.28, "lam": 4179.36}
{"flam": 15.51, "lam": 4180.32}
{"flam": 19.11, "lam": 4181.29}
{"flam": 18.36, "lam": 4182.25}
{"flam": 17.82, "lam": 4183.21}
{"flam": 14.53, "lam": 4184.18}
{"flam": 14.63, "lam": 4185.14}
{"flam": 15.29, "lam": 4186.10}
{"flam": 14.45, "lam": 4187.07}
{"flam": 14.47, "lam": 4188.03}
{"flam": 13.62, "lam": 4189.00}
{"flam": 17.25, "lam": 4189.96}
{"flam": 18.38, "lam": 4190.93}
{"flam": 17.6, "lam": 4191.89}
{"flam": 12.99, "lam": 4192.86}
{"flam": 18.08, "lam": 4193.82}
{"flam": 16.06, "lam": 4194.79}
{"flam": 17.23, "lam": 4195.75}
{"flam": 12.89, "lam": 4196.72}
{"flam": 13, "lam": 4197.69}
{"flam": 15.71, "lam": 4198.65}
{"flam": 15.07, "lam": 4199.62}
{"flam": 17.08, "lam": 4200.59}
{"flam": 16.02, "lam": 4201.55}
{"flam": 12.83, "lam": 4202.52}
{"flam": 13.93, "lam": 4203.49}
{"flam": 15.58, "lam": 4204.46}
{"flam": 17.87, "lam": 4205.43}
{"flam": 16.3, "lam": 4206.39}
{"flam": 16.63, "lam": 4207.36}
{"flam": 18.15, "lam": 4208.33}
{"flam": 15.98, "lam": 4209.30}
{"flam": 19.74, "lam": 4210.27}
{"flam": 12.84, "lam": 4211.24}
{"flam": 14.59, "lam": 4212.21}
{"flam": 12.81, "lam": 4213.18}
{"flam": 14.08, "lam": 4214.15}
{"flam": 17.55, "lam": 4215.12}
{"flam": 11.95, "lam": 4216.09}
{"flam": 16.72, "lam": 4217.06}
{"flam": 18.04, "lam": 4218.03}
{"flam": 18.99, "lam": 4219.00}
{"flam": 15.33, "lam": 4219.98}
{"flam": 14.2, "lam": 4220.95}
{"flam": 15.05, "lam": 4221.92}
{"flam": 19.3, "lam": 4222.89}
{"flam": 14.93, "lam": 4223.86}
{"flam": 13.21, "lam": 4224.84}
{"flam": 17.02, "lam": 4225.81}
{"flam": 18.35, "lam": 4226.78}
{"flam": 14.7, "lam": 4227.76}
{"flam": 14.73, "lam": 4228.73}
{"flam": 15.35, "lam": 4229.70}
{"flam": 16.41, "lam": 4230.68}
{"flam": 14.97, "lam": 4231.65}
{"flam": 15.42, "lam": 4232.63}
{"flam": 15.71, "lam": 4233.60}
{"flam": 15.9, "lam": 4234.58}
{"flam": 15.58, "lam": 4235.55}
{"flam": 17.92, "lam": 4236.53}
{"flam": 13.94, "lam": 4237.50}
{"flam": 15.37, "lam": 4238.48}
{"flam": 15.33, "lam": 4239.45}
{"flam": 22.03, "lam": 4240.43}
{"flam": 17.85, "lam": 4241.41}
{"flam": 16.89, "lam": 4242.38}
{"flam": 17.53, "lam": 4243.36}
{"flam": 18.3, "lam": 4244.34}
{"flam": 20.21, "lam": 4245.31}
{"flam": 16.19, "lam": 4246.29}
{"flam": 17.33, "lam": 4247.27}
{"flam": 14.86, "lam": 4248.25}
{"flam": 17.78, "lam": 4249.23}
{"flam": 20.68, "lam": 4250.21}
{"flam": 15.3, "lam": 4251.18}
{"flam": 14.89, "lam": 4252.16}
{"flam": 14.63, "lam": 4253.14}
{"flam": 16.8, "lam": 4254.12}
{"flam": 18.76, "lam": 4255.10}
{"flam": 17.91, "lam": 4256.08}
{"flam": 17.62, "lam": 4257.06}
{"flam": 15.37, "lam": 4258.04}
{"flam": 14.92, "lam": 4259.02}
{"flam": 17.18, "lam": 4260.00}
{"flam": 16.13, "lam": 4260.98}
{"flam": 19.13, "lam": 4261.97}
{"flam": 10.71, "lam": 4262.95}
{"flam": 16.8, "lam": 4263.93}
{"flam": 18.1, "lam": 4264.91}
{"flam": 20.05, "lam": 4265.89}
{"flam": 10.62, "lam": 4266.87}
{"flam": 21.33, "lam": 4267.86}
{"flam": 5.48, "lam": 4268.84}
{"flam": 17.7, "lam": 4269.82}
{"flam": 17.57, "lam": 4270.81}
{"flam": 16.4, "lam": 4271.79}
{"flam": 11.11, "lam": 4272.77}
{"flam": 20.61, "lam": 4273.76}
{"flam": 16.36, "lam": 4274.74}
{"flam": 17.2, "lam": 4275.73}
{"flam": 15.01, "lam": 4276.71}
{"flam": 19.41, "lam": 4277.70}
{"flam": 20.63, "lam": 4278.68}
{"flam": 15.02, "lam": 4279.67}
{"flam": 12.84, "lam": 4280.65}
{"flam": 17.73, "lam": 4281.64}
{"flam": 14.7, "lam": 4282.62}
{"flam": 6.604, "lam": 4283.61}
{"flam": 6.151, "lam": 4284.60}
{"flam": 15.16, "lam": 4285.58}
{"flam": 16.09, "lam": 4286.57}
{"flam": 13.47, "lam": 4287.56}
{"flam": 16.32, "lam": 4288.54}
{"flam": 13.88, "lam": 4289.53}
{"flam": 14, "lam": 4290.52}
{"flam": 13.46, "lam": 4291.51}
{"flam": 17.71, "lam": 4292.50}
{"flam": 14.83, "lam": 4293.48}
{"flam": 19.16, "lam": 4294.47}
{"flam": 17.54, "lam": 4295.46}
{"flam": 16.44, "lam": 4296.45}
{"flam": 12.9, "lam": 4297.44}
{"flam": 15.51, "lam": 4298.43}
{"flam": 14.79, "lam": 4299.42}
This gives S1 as 7.2 angstroms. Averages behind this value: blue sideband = 14.7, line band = 13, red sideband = 16.3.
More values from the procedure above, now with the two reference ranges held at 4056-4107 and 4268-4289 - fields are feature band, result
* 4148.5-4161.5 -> -2.0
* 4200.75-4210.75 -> -1.3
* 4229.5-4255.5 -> -3.6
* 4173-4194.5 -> -1.6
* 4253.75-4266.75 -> -1.6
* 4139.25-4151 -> -2.1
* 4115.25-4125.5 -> 0.1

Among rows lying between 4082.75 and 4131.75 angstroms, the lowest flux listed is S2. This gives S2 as 6.028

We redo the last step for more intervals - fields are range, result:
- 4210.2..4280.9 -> 5.48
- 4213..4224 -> 11.95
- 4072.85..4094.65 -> 10.54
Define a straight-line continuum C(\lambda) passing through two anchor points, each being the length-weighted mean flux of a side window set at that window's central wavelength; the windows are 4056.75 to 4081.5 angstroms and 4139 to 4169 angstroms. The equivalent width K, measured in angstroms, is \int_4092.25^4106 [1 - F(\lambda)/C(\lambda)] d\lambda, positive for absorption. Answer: 3.5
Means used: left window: 14.6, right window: 16.4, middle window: 11.4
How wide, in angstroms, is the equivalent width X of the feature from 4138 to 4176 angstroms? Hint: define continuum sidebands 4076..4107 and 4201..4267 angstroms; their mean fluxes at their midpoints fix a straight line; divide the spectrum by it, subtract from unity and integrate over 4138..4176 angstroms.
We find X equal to -4.6 angstroms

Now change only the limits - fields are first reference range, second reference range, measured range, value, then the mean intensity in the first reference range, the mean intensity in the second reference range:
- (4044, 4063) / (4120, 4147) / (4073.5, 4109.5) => 6.50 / 15.9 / 15.5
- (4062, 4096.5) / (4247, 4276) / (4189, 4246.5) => -0.83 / 14.4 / 16.3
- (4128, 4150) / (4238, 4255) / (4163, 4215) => 2.65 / 15.9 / 17.2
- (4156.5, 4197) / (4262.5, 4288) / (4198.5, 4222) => -0.32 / 15.7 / 15.1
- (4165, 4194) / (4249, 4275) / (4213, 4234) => 0.41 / 15.7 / 16.3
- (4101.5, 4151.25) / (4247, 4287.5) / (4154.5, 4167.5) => -1.27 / 14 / 15.8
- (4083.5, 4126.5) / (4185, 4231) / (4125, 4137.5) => -1.33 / 12.8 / 15.7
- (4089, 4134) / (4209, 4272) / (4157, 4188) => -2.37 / 13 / 16.2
